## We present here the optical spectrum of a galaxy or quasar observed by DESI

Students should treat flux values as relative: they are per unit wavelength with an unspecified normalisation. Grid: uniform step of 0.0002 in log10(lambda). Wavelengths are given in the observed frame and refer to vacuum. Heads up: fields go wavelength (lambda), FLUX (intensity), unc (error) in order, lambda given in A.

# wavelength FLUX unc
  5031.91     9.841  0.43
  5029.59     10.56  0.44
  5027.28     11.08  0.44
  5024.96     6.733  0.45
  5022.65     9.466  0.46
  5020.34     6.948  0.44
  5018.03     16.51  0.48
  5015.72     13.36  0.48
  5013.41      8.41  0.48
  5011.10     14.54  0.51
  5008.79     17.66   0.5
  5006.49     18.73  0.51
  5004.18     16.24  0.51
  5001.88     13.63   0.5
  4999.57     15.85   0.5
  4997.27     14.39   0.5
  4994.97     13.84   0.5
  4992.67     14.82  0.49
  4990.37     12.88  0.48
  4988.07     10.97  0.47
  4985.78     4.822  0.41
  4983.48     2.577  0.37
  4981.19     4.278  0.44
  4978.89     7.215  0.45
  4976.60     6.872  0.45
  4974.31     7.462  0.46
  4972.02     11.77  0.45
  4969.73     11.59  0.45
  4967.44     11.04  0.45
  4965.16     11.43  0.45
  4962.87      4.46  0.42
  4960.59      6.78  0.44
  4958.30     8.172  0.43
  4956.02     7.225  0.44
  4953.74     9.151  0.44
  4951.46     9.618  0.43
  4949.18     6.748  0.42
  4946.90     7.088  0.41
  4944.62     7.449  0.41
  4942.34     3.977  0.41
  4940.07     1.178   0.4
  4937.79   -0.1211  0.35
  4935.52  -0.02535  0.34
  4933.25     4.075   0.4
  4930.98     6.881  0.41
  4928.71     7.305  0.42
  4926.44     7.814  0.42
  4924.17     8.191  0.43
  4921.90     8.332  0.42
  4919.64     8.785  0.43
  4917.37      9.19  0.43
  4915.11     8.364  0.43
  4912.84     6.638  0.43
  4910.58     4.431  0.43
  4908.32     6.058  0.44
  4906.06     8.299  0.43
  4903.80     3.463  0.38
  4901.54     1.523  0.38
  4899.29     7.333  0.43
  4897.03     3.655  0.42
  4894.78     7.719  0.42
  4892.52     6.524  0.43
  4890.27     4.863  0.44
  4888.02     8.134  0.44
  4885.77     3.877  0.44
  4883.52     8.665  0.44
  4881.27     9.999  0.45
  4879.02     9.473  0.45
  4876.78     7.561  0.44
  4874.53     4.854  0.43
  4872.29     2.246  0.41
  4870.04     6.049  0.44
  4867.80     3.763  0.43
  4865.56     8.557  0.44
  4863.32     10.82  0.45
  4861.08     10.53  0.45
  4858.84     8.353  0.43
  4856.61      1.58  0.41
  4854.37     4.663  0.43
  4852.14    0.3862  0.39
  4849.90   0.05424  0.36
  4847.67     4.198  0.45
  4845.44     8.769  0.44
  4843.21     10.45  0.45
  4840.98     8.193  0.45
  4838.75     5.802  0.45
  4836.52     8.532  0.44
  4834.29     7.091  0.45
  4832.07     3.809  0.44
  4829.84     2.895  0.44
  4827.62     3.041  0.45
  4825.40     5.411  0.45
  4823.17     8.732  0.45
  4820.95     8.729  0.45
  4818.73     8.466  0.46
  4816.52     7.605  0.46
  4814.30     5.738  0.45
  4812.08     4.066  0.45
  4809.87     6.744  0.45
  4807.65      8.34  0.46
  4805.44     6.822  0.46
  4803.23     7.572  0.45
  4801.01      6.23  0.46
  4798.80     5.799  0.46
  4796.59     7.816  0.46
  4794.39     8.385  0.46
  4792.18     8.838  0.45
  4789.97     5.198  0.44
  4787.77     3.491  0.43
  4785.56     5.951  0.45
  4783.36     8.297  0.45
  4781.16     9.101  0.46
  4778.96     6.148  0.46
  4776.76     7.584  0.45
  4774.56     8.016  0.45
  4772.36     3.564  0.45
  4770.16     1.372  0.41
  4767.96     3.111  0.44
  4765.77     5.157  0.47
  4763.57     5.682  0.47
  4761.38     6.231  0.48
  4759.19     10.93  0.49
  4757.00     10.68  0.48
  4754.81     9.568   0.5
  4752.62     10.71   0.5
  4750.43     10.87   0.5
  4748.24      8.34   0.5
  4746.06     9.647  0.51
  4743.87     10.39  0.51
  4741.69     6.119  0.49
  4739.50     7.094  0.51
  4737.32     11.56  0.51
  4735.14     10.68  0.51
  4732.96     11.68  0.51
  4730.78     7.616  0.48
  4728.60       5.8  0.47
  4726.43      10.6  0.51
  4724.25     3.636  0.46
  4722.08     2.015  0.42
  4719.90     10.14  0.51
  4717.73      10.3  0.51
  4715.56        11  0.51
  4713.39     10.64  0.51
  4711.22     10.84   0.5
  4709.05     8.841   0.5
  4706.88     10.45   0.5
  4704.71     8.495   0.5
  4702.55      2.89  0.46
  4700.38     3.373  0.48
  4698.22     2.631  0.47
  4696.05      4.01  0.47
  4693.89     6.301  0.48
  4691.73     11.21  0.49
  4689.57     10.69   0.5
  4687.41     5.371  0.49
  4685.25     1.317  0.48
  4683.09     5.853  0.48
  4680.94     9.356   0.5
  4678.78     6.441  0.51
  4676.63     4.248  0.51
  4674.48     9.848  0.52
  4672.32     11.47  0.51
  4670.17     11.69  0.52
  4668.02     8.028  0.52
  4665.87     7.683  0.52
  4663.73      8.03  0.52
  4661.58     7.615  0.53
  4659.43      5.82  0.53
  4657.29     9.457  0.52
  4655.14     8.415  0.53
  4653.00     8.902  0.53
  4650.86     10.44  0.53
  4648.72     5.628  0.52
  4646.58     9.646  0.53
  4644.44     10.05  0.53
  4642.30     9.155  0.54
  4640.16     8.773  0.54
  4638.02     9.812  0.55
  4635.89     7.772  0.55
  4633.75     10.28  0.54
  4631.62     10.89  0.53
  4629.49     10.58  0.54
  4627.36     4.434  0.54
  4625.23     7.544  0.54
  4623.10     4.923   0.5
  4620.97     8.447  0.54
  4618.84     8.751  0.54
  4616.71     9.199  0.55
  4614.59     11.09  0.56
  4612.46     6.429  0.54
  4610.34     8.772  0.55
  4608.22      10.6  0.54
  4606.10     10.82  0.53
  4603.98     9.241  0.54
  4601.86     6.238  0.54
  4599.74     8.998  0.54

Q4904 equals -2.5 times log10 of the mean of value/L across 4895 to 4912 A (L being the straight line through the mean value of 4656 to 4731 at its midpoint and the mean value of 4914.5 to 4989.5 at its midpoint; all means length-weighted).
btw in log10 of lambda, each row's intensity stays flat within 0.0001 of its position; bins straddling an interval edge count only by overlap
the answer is 0.350 mag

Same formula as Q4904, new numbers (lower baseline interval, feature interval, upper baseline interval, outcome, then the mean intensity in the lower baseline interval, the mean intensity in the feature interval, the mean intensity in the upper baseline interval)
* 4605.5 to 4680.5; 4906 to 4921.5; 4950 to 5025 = 0.35 mag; 8.61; 7.38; 10.6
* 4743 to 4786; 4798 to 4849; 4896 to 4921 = 0.06 mag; 7.57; 6.63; 6.19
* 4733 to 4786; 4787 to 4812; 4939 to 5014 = 0.21 mag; 7.88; 6.77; 9.81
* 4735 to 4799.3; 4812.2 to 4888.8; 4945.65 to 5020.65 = 0.34 mag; 7.51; 6.35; 10.6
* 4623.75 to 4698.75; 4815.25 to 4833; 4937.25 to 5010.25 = 0.39 mag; 8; 6.1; 9.48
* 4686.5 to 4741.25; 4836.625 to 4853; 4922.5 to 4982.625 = 0.28 mag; 7.9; 5.68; 6.83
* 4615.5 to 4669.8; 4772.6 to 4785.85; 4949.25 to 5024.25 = 0.26 mag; 8.46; 7.36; 10.6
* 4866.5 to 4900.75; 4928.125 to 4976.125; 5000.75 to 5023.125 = 0.46 mag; 6.28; 6.82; 13.7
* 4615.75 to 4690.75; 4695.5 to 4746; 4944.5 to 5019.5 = 0.10 mag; 8.19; 7.94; 10.6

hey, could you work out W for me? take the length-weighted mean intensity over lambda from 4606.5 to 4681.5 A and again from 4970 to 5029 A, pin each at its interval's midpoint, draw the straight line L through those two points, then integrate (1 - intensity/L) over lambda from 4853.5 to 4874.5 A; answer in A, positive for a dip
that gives 8.22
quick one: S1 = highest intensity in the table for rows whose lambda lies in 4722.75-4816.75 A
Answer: 11.68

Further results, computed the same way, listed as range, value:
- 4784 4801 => 8.838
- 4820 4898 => 10.82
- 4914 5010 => 18.73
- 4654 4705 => 11.69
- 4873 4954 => 9.999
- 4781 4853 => 10.45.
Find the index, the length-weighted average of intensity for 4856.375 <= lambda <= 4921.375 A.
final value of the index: 6.68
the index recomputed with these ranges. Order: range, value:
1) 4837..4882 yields 6.32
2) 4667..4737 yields 7.78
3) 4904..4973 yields 7.01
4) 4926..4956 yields 5.49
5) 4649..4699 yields 7.6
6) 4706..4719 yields 10.3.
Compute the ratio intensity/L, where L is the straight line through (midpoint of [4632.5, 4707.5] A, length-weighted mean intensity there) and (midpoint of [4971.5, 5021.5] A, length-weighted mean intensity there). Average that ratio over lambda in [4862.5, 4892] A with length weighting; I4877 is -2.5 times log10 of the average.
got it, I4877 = 0.44 mag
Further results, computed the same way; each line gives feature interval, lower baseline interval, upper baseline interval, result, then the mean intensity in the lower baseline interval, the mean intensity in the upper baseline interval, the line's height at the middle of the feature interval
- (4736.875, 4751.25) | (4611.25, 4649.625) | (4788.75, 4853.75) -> -0.24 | 8.54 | 6.31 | 7.21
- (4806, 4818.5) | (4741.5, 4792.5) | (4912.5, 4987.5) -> 0.08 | 7.28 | 6.89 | 7.19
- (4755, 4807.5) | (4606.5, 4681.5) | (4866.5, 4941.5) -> 0.08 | 8.59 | 5.91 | 7.18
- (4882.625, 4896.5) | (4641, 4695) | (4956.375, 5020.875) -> 0.48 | 8.11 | 11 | 10.1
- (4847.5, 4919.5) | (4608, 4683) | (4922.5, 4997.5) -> 0.27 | 8.52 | 7.56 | 7.8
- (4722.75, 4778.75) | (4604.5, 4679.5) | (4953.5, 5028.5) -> 0.19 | 8.63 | 10.7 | 9.27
